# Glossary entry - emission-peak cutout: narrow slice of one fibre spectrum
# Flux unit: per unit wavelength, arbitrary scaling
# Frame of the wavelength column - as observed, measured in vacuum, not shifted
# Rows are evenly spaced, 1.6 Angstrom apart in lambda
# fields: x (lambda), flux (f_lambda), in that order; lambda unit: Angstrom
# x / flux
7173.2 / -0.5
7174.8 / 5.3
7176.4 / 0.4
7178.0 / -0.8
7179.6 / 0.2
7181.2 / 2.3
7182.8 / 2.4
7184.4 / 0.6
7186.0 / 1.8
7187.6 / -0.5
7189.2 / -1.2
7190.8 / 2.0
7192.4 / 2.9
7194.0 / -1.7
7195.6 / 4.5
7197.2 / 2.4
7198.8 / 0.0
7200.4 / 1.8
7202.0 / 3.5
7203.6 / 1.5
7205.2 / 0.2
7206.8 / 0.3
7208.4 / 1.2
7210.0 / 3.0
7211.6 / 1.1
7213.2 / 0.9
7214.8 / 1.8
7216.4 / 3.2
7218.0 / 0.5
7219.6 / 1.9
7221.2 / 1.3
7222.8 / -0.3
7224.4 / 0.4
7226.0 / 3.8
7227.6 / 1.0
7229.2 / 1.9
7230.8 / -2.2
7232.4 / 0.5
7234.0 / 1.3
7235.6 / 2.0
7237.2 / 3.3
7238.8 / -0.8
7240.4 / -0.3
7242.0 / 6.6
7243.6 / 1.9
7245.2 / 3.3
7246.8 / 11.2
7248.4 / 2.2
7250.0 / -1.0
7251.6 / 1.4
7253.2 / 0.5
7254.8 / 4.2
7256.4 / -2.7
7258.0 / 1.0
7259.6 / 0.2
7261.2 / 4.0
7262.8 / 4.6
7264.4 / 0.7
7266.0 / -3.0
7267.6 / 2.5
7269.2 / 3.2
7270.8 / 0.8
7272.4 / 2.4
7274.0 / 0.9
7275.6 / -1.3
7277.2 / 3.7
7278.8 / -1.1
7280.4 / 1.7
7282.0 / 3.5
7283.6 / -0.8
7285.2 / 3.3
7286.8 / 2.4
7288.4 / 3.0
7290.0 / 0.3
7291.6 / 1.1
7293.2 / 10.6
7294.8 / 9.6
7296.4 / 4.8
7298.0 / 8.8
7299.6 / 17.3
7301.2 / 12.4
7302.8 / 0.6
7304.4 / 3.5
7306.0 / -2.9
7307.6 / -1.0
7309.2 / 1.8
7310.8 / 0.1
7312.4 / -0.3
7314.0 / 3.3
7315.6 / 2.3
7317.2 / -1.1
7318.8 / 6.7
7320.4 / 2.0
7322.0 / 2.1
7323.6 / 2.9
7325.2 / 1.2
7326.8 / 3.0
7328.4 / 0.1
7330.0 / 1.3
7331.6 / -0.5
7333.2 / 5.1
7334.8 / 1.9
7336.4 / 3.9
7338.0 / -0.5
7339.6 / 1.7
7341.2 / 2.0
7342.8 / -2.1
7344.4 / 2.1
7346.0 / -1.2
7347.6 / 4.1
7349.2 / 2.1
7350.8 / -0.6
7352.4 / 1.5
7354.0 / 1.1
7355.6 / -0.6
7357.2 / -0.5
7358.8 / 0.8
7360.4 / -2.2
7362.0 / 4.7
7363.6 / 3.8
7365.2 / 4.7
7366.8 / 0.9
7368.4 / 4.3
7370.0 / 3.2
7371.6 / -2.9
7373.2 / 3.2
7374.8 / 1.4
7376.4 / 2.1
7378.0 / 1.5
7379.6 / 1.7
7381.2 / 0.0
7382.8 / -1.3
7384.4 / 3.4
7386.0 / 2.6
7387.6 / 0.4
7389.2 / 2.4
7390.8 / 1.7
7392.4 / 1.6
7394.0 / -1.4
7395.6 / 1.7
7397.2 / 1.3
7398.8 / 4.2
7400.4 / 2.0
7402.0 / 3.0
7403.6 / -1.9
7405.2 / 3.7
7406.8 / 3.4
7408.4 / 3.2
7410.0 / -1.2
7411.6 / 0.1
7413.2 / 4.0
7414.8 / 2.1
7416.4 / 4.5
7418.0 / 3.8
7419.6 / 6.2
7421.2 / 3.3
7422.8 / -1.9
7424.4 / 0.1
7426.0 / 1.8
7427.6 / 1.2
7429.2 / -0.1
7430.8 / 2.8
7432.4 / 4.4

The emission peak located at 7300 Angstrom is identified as [O II] 3727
